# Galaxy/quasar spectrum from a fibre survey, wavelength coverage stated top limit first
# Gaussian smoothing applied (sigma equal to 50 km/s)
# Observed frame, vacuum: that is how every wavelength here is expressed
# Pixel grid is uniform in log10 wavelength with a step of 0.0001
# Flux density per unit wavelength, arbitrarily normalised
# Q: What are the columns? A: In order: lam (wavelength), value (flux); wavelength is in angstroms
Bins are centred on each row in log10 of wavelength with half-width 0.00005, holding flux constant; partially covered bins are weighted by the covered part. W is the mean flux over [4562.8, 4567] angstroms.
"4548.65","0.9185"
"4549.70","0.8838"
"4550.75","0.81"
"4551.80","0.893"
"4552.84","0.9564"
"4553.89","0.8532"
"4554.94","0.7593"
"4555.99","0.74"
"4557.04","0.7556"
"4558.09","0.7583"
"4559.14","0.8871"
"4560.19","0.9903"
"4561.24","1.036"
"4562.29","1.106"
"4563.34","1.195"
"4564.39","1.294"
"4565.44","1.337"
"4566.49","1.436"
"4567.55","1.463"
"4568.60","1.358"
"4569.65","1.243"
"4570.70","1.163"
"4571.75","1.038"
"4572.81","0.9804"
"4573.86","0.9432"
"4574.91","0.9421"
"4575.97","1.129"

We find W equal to 1.32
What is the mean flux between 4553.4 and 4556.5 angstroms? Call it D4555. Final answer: 0.783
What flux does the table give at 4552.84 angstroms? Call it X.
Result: 0.9564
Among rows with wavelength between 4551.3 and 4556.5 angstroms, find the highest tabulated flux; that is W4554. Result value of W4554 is 0.9564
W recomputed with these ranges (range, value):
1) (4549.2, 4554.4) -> 0.88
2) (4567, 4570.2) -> 1.35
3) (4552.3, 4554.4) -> 0.908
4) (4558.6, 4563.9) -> 1.04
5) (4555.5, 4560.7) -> 0.826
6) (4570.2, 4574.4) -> 1.03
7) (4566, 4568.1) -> 1.44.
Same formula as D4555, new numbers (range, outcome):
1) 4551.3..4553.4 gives 0.927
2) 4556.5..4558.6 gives 0.756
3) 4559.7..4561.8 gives 1.02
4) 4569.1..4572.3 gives 1.15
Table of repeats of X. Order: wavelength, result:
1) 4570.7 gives 1.163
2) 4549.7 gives 0.8838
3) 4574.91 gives 0.9421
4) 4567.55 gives 1.463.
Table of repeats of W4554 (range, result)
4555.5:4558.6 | 0.7583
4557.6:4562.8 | 1.106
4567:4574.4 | 1.463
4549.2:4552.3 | 0.893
